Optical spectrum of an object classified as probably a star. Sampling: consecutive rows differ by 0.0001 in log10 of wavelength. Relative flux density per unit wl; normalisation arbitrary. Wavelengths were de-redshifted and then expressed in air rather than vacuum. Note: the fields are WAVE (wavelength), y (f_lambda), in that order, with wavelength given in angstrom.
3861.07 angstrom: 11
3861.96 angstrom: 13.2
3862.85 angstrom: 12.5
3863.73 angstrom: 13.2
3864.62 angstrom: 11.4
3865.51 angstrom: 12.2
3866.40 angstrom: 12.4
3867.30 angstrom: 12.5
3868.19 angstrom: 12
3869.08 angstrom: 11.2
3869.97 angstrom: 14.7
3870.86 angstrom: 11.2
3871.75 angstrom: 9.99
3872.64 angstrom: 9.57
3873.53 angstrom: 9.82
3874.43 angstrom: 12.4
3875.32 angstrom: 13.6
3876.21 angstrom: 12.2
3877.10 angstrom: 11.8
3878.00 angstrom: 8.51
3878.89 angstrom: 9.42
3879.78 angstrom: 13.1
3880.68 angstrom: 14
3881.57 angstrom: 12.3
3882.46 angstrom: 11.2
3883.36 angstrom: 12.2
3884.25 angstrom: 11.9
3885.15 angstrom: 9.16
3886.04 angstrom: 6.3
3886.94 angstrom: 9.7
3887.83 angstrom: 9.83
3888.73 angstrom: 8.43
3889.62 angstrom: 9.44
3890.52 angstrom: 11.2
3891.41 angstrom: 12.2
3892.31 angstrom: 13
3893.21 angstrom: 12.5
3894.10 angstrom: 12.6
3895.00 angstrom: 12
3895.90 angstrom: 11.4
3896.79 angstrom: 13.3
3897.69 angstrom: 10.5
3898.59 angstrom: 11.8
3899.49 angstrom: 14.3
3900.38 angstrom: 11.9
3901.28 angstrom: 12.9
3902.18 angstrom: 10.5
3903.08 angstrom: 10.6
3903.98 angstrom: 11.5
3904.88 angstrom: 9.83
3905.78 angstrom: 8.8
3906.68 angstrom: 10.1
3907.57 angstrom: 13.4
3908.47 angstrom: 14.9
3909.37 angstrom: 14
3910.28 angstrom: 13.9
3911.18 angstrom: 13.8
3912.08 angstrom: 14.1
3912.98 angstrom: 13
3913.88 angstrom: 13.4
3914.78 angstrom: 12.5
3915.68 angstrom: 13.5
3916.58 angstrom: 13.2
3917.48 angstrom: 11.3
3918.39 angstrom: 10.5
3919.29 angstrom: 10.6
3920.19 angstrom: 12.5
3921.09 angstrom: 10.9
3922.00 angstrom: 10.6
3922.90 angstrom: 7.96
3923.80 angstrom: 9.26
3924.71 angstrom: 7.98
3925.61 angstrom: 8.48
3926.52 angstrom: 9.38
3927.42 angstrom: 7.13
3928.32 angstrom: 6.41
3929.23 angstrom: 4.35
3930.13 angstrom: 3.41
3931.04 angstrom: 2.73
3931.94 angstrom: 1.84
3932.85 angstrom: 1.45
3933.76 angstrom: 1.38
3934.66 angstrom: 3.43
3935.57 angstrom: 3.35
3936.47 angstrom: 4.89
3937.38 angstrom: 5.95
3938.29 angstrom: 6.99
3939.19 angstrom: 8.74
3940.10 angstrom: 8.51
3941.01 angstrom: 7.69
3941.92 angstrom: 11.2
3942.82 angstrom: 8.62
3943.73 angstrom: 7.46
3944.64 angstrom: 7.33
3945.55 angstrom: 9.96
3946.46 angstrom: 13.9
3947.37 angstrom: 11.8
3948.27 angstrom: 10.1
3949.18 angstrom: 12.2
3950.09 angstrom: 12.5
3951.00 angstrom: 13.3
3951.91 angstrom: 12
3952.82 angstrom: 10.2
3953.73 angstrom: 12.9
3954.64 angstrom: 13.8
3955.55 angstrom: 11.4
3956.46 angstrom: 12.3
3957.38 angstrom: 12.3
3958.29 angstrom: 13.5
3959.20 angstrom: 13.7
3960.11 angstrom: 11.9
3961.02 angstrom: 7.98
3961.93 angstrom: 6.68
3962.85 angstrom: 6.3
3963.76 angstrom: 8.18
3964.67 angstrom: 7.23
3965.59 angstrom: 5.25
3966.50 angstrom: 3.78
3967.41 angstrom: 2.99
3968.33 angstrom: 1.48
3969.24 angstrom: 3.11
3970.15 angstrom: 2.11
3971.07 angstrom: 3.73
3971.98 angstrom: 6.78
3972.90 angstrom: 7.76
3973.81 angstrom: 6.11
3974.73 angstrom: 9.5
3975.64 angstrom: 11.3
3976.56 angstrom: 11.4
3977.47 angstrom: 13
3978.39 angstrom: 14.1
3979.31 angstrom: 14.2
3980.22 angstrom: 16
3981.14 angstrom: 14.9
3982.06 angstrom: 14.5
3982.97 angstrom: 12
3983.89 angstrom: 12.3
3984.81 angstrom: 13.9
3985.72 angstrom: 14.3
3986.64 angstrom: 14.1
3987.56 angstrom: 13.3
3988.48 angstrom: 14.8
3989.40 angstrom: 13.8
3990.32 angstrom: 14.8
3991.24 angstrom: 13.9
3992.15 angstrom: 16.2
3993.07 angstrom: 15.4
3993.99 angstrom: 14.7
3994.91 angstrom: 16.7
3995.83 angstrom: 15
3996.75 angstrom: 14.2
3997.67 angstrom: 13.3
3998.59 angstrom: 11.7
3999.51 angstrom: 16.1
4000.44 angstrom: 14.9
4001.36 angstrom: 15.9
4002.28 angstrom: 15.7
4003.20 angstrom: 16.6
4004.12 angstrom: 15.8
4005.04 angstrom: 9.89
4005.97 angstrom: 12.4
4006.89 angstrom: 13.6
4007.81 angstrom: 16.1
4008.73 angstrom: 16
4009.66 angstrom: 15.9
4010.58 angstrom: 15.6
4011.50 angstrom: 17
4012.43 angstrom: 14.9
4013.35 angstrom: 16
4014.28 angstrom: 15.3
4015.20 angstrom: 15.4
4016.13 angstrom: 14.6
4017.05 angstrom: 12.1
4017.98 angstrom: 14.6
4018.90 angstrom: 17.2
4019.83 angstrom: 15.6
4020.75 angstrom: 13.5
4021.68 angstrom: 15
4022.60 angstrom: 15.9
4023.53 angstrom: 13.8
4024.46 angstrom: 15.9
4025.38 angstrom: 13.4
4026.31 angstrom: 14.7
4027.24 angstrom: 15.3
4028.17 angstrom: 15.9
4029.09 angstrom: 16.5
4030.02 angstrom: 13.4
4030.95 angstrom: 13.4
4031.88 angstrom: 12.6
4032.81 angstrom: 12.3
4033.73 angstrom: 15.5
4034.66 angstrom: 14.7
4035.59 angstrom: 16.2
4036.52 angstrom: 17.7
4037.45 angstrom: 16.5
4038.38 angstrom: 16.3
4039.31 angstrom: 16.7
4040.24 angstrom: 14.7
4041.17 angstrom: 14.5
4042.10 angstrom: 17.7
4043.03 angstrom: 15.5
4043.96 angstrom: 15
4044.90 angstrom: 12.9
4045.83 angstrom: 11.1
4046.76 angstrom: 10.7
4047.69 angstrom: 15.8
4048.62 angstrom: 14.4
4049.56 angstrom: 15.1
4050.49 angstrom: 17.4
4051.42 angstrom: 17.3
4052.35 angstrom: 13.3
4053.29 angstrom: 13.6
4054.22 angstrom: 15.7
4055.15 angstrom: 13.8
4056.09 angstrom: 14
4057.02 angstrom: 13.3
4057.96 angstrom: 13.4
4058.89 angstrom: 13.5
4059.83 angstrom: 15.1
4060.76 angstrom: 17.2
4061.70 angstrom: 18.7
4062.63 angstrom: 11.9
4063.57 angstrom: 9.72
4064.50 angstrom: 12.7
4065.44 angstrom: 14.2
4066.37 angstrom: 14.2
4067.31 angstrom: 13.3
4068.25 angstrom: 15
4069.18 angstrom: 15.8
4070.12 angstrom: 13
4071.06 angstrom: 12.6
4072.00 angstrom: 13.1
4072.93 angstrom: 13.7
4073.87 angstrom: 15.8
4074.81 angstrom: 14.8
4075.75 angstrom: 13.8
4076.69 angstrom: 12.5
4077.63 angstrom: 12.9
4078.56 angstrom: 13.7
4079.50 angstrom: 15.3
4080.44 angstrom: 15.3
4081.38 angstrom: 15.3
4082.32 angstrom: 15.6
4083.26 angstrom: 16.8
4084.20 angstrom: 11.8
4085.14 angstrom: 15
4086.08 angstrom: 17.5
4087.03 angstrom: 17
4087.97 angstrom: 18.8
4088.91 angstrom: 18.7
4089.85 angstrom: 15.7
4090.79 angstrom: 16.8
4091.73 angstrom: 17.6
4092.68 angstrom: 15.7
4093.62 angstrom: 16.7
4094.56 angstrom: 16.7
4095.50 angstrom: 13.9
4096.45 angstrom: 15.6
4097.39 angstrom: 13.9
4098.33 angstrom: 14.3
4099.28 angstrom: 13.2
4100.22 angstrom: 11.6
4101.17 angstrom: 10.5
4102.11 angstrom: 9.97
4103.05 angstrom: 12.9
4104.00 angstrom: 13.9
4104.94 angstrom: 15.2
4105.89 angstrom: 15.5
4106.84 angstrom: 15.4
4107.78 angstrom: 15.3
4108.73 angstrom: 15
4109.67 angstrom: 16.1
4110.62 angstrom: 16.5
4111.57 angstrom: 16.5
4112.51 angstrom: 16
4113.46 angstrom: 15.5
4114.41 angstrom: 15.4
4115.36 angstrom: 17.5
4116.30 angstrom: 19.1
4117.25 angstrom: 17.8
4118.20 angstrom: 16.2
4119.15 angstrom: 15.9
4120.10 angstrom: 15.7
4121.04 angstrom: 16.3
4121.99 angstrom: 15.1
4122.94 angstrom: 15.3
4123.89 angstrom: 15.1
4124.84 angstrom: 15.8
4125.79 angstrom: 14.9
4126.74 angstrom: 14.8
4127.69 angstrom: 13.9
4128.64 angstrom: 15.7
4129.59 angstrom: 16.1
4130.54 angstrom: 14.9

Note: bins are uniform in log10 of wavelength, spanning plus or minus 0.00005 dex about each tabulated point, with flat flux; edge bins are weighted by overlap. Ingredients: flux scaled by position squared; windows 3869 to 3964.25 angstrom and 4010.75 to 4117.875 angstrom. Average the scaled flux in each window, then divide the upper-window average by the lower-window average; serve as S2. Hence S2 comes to 1.56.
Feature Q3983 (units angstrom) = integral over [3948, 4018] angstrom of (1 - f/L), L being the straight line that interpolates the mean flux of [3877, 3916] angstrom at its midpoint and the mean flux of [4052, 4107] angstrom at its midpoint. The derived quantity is 4.7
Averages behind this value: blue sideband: 11.7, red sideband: 14.5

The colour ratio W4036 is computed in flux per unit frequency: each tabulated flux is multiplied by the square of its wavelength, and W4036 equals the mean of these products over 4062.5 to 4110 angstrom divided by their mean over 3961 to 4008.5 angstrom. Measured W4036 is 1.32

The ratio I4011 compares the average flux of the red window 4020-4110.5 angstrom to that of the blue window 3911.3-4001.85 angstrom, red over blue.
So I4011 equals 1.44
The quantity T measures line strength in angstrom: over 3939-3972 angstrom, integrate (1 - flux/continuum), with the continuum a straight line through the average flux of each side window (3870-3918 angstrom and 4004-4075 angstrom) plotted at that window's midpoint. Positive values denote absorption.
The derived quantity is 9.9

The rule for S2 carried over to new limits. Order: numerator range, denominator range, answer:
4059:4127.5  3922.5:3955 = 2.02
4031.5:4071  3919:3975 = 1.91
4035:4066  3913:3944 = 1.97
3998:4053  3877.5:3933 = 1.50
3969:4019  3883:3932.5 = 1.32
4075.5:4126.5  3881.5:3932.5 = 1.59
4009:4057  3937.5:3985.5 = 1.57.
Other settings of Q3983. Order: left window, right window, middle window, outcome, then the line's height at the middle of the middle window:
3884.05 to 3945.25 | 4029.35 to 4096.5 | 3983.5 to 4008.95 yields -4.0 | 12.5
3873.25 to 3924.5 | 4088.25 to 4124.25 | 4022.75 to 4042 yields -1.4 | 14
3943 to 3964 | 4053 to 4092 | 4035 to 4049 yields -1.3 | 13.7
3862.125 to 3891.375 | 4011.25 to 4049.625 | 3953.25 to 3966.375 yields 3.1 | 13.2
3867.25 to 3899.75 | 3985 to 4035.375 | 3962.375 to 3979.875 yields 8.2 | 13.7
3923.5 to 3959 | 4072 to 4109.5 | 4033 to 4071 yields -4.2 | 13.2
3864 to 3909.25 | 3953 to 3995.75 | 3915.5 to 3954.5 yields 9.1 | 11.2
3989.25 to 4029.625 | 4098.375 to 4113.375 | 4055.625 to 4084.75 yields 0.8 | 14.5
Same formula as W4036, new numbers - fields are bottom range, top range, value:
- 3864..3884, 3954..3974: 0.69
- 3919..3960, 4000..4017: 1.76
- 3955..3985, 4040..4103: 1.62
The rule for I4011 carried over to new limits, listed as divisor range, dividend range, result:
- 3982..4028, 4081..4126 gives 1.05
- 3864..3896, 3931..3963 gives 0.80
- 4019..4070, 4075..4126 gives 1.04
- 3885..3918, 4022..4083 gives 1.23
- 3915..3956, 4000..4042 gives 1.72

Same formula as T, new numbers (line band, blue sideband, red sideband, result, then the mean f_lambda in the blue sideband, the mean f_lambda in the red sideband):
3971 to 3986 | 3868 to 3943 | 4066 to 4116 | 0.44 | 10.1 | 14.9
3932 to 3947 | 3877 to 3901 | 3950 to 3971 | 4.12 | 11.3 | 8.74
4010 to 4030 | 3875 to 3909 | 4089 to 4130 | -2.09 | 11.4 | 15.3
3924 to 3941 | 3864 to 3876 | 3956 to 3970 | 6.67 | 11.8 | 7.65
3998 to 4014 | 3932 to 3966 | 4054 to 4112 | -4.93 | 9.01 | 14.7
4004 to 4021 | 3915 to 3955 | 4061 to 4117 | -4.33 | 8.69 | 14.9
